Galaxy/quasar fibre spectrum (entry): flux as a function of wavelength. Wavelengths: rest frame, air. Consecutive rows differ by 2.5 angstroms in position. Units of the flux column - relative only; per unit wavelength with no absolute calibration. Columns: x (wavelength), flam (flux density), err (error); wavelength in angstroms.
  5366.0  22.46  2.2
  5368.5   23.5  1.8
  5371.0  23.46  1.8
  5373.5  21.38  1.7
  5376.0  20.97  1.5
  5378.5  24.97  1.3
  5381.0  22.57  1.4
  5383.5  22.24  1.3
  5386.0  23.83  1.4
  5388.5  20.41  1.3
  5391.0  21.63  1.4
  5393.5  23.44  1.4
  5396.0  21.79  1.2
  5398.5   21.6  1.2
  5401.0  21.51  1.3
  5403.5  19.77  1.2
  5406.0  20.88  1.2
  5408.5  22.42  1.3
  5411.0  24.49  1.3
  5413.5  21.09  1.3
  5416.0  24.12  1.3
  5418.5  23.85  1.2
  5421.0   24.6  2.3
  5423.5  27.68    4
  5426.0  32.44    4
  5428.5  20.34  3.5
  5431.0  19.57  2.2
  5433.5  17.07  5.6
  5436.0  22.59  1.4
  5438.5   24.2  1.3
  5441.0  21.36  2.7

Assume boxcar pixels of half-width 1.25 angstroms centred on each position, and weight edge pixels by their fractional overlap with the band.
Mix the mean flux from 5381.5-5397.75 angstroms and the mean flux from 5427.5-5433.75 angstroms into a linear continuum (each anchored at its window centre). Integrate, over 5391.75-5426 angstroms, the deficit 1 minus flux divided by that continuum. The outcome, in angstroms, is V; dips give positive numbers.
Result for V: -4.1 angstroms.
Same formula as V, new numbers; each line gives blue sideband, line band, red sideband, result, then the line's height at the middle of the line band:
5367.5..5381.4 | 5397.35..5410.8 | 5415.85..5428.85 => 1.8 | 24.8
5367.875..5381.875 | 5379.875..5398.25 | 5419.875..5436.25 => 0.6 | 23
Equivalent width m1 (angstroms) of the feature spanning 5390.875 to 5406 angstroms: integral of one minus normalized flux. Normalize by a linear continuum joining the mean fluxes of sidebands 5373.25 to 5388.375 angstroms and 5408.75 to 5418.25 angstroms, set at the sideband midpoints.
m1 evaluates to 0.9 angstroms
